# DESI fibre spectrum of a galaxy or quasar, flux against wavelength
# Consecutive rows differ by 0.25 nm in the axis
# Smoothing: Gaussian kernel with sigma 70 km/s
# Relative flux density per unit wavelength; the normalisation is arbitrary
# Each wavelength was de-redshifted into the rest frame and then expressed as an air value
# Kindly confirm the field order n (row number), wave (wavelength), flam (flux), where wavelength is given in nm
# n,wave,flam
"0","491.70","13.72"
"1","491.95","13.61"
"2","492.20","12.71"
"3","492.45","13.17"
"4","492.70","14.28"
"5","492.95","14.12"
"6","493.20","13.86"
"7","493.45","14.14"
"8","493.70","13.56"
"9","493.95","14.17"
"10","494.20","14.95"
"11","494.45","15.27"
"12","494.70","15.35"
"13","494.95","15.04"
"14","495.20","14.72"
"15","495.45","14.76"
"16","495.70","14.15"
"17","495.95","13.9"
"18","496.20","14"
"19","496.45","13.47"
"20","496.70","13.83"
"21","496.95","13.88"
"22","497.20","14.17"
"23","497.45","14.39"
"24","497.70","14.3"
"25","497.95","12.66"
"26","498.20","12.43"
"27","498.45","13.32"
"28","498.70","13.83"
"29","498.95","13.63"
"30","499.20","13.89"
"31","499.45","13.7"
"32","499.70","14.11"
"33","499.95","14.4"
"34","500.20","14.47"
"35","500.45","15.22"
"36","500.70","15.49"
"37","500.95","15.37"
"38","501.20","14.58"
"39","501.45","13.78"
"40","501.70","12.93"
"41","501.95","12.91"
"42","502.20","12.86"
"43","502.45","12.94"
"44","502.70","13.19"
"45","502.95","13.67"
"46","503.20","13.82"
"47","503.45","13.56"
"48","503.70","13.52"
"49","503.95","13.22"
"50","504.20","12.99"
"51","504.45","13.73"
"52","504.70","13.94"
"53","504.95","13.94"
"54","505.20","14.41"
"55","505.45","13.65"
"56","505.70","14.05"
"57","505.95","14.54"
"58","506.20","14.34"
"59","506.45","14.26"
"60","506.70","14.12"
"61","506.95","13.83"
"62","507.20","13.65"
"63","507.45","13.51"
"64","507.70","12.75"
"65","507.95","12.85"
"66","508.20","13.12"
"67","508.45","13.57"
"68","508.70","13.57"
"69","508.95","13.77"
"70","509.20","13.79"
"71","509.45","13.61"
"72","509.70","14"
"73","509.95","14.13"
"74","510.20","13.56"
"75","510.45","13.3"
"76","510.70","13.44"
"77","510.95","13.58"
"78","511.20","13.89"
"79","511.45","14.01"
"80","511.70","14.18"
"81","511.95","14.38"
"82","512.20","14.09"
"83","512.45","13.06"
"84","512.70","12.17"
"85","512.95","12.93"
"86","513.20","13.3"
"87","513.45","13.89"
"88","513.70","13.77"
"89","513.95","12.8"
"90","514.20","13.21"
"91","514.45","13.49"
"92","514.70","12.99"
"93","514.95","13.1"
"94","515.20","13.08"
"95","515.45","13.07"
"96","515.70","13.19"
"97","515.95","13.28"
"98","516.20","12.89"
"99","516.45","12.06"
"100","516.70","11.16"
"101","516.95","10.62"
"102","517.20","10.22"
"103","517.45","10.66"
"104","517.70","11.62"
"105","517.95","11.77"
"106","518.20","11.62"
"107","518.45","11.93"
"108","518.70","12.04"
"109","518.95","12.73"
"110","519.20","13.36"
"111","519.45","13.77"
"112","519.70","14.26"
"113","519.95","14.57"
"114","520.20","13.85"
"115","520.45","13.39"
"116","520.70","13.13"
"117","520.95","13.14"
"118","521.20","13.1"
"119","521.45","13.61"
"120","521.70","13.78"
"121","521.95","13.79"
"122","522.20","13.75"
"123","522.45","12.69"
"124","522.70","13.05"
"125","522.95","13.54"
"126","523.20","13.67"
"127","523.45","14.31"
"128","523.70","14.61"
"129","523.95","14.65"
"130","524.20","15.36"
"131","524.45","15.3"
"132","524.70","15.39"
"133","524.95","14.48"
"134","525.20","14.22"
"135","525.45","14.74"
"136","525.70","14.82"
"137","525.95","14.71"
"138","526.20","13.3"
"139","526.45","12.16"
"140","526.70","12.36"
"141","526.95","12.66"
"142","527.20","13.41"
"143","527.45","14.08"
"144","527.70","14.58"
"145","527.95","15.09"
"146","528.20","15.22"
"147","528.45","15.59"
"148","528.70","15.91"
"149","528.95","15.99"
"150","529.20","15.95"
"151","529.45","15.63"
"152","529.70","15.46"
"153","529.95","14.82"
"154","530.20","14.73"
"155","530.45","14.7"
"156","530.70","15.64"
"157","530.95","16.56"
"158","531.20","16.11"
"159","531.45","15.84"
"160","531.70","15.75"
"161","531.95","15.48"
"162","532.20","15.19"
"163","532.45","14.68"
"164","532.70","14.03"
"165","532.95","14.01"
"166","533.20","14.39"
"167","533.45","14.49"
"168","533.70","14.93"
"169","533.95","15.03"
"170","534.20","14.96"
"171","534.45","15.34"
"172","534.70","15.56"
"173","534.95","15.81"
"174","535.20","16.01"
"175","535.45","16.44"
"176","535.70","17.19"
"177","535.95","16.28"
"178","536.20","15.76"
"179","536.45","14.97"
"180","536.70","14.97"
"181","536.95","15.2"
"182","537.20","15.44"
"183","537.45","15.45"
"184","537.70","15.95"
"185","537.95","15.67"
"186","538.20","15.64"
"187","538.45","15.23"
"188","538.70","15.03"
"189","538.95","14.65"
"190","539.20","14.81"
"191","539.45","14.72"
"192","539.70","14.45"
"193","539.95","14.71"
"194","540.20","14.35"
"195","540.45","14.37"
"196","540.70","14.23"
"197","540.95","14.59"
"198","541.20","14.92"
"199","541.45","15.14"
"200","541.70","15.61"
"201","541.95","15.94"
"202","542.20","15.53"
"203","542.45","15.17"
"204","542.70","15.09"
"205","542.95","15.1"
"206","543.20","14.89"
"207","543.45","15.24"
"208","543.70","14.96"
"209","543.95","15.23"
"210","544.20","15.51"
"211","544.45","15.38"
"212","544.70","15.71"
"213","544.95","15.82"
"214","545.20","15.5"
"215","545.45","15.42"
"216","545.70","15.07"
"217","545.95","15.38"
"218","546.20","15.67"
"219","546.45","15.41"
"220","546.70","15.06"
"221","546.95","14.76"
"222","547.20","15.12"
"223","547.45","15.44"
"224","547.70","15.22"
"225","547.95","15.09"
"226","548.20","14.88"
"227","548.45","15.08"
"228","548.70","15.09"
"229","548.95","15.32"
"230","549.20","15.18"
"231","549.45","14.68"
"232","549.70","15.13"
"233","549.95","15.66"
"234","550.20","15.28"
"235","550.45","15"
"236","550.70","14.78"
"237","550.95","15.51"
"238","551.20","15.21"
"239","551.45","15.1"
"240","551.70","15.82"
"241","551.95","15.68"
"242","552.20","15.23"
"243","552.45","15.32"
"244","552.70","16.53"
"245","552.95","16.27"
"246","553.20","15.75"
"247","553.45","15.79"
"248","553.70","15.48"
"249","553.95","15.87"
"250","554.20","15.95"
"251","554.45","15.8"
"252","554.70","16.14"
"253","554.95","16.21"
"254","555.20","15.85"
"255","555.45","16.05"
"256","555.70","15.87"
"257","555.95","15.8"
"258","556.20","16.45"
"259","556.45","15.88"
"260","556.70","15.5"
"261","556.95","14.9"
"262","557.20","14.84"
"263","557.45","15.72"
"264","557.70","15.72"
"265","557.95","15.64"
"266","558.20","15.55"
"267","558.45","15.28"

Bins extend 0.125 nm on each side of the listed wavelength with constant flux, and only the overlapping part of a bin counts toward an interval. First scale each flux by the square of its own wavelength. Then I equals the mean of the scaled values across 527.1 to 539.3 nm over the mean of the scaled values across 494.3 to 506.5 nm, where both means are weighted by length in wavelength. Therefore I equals 1.2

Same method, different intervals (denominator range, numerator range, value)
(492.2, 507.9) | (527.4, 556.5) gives 1.29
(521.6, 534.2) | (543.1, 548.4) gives 1.12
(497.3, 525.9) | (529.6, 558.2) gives 1.28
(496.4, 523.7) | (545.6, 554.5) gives 1.33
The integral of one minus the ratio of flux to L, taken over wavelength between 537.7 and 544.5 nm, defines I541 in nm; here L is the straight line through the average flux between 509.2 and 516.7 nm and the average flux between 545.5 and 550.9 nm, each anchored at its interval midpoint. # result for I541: -0.12 nm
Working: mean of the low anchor 13.4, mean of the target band 15.1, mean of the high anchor 15.2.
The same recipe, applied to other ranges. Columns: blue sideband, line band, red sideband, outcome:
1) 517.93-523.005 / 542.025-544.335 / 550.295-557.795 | -0.052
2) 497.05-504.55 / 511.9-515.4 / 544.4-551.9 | 0.222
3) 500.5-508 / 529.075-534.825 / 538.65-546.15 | -0.179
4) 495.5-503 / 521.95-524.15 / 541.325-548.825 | 0.115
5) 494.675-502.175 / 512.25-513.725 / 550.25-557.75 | 0.131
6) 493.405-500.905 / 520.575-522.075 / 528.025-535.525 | 0.156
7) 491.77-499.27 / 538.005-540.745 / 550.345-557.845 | 0.083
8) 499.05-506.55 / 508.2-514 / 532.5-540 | 0.261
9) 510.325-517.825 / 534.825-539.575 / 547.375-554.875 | -0.343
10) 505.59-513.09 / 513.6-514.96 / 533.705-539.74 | 0.074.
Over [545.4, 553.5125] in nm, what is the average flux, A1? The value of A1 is 15.3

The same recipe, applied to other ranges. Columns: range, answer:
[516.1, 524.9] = 13.1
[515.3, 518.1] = 11.9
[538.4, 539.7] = 14.8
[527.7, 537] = 15.4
